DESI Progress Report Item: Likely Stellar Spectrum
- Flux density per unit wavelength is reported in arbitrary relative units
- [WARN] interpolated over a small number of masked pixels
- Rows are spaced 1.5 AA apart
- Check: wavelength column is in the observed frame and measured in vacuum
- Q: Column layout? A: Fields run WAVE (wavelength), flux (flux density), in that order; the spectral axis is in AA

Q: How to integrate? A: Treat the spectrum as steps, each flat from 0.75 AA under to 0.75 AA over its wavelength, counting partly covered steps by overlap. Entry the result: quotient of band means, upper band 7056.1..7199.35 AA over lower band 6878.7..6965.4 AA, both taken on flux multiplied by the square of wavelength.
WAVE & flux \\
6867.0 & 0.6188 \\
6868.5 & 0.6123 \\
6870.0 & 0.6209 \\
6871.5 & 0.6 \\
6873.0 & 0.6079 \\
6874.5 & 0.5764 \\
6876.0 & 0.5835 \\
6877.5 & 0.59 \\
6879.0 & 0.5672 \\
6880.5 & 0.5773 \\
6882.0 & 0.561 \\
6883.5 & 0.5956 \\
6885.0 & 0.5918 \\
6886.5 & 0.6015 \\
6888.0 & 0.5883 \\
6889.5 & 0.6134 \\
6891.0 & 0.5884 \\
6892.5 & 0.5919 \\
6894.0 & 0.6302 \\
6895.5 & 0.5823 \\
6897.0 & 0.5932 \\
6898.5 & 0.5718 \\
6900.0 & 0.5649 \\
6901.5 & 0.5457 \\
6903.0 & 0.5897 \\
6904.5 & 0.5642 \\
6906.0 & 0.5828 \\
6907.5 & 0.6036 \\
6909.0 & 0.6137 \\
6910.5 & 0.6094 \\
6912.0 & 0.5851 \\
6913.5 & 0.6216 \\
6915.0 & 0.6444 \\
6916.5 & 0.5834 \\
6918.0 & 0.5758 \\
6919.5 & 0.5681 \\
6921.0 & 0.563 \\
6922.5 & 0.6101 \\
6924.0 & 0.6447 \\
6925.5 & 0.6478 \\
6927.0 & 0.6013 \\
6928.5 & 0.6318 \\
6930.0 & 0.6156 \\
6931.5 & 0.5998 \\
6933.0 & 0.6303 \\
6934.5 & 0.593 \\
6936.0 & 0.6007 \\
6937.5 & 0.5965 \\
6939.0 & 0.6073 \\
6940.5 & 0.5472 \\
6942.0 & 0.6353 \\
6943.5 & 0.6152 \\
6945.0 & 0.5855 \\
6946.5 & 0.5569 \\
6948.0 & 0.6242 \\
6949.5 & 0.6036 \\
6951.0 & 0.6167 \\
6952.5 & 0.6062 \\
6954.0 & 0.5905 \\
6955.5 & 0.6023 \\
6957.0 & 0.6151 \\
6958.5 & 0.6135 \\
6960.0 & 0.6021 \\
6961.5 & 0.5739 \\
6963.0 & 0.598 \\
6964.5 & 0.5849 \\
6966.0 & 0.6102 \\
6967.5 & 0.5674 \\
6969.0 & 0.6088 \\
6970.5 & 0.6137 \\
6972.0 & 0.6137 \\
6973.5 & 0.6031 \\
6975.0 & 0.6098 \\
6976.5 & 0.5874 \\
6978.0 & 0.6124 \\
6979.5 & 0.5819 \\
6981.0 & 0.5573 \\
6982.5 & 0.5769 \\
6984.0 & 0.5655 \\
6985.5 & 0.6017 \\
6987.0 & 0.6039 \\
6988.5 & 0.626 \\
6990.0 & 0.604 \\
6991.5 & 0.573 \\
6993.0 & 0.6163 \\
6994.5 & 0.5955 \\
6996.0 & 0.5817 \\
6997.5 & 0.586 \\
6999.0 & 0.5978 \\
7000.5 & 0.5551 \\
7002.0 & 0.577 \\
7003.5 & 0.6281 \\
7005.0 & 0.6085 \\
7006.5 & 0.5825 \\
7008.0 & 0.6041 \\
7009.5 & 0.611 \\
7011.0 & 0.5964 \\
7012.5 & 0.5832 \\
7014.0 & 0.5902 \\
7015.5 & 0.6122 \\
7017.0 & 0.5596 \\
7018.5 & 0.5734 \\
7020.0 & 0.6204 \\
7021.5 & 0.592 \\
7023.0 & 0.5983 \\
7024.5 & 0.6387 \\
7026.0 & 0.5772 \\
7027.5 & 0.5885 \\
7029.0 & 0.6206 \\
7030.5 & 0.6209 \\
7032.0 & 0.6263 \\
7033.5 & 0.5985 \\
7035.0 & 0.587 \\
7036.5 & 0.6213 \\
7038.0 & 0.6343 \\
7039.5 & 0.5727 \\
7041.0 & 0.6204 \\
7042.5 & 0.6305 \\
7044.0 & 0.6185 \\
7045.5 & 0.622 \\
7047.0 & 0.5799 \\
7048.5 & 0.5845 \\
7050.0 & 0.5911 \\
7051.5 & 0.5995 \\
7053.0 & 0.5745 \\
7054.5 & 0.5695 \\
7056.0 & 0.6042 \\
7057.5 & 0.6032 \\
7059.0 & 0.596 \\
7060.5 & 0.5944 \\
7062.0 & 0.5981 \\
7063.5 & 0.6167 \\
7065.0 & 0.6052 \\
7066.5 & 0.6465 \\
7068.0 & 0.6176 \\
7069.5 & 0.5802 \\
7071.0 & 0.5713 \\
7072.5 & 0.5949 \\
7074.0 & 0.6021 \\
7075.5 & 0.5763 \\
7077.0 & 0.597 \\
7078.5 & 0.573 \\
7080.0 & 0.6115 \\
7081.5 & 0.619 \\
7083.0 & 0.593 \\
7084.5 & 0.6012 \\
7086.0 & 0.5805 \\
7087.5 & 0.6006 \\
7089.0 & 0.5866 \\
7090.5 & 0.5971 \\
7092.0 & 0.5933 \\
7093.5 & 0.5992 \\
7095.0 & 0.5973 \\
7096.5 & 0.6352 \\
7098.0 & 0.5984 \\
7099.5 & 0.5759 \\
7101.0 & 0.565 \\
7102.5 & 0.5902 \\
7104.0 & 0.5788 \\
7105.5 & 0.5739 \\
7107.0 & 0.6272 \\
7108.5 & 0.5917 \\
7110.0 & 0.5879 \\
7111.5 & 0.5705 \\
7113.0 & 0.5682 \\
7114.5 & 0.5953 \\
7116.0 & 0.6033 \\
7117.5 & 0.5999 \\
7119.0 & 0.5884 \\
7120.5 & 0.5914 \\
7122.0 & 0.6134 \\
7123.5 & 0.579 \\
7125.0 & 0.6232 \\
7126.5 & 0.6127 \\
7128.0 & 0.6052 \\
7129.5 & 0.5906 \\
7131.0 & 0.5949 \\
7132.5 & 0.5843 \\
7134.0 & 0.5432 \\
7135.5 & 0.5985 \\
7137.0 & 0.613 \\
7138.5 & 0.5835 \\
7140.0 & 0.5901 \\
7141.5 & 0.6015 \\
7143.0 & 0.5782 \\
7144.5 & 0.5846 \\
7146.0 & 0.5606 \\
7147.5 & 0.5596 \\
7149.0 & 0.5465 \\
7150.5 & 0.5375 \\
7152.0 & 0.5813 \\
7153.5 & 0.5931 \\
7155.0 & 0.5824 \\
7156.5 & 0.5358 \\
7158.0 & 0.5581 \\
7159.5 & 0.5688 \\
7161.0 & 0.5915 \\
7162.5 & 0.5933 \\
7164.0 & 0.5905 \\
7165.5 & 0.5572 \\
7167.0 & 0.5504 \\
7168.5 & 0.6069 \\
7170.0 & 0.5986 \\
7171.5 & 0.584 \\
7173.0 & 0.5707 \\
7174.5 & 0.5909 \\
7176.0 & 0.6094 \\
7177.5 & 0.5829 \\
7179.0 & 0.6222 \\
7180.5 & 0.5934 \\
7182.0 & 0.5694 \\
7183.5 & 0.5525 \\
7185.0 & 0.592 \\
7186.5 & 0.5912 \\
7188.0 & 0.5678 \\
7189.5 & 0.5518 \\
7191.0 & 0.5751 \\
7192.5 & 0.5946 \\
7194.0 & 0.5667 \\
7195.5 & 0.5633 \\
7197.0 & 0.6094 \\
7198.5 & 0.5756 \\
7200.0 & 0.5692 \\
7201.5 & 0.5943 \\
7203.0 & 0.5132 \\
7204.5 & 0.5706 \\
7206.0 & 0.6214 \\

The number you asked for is 1.04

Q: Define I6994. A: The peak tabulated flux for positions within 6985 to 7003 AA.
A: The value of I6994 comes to 0.626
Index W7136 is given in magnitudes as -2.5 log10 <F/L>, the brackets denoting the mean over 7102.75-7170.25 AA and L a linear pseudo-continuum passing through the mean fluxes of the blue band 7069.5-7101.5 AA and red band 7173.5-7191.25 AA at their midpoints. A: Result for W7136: 0.01 mag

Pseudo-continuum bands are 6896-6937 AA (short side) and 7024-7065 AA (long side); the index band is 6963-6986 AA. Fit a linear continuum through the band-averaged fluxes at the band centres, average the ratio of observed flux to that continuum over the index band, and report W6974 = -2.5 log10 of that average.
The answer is 0.01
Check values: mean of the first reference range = 0.598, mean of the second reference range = 0.603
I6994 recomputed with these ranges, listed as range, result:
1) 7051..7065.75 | 0.6167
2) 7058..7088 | 0.6465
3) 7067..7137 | 0.6352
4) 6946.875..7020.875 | 0.6281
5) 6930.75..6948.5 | 0.6353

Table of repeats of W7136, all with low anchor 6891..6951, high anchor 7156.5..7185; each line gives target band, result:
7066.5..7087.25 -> -0.01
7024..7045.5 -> -0.04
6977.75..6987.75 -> 0.02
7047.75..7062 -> 0.00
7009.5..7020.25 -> 0.00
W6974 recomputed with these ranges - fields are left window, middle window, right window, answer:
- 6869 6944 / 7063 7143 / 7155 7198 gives -0.019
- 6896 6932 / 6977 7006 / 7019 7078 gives 0.015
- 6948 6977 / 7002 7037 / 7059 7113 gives -0.004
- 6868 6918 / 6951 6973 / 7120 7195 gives -0.020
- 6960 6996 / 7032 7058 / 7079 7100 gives -0.007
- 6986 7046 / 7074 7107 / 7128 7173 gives -0.009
